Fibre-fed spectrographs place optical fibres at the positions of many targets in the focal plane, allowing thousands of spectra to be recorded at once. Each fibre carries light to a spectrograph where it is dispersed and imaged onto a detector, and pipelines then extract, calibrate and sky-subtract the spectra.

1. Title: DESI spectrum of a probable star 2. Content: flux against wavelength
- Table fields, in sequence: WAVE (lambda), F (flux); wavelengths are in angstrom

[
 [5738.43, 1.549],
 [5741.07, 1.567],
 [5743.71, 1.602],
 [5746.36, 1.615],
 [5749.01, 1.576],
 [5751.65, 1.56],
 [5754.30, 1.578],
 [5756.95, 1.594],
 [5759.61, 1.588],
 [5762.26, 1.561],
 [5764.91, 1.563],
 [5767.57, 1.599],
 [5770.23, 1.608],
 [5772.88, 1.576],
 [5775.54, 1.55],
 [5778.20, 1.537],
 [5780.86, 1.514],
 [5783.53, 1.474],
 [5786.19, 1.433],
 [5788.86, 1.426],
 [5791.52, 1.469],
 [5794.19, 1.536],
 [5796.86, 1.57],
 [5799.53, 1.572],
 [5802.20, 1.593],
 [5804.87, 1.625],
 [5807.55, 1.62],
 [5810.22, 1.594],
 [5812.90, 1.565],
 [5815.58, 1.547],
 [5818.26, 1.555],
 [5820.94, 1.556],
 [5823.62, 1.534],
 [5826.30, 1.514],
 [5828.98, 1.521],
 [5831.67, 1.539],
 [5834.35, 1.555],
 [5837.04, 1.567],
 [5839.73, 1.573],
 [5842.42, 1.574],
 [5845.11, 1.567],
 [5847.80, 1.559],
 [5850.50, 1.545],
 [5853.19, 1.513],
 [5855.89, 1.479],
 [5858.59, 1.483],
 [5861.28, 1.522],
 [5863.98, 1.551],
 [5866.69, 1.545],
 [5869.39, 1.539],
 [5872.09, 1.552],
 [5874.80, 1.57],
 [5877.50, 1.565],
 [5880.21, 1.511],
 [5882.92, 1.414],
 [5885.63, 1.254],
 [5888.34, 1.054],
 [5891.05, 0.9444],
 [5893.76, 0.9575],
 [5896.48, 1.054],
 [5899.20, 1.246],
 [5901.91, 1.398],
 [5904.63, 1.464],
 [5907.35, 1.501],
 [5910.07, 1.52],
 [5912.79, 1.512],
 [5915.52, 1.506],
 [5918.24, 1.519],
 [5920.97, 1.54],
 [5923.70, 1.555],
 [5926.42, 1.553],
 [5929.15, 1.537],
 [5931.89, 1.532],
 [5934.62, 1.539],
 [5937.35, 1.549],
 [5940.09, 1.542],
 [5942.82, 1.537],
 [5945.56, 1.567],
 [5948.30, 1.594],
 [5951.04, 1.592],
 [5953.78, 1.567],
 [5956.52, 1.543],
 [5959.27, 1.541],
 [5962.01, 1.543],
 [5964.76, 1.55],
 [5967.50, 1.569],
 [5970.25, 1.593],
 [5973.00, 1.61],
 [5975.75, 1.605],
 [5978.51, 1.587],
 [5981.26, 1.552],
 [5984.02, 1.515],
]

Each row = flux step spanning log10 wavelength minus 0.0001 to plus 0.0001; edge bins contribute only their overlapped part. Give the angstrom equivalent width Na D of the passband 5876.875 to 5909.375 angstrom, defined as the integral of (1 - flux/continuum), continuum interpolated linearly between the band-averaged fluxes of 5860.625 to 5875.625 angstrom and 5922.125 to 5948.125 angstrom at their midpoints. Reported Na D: 5.6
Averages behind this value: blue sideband 1.55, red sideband 1.55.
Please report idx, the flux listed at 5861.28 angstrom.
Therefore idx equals 1.522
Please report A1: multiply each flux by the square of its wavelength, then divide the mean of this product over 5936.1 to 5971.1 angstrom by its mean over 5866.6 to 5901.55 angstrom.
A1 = 1.2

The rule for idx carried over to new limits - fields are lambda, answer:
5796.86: 1.57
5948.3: 1.594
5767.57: 1.599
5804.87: 1.625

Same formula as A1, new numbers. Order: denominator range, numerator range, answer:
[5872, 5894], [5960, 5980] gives 1.23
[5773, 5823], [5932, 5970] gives 1.06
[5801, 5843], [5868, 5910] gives 0.88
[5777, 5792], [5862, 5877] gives 1.08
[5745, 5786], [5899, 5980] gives 1.05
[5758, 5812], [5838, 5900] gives 0.94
